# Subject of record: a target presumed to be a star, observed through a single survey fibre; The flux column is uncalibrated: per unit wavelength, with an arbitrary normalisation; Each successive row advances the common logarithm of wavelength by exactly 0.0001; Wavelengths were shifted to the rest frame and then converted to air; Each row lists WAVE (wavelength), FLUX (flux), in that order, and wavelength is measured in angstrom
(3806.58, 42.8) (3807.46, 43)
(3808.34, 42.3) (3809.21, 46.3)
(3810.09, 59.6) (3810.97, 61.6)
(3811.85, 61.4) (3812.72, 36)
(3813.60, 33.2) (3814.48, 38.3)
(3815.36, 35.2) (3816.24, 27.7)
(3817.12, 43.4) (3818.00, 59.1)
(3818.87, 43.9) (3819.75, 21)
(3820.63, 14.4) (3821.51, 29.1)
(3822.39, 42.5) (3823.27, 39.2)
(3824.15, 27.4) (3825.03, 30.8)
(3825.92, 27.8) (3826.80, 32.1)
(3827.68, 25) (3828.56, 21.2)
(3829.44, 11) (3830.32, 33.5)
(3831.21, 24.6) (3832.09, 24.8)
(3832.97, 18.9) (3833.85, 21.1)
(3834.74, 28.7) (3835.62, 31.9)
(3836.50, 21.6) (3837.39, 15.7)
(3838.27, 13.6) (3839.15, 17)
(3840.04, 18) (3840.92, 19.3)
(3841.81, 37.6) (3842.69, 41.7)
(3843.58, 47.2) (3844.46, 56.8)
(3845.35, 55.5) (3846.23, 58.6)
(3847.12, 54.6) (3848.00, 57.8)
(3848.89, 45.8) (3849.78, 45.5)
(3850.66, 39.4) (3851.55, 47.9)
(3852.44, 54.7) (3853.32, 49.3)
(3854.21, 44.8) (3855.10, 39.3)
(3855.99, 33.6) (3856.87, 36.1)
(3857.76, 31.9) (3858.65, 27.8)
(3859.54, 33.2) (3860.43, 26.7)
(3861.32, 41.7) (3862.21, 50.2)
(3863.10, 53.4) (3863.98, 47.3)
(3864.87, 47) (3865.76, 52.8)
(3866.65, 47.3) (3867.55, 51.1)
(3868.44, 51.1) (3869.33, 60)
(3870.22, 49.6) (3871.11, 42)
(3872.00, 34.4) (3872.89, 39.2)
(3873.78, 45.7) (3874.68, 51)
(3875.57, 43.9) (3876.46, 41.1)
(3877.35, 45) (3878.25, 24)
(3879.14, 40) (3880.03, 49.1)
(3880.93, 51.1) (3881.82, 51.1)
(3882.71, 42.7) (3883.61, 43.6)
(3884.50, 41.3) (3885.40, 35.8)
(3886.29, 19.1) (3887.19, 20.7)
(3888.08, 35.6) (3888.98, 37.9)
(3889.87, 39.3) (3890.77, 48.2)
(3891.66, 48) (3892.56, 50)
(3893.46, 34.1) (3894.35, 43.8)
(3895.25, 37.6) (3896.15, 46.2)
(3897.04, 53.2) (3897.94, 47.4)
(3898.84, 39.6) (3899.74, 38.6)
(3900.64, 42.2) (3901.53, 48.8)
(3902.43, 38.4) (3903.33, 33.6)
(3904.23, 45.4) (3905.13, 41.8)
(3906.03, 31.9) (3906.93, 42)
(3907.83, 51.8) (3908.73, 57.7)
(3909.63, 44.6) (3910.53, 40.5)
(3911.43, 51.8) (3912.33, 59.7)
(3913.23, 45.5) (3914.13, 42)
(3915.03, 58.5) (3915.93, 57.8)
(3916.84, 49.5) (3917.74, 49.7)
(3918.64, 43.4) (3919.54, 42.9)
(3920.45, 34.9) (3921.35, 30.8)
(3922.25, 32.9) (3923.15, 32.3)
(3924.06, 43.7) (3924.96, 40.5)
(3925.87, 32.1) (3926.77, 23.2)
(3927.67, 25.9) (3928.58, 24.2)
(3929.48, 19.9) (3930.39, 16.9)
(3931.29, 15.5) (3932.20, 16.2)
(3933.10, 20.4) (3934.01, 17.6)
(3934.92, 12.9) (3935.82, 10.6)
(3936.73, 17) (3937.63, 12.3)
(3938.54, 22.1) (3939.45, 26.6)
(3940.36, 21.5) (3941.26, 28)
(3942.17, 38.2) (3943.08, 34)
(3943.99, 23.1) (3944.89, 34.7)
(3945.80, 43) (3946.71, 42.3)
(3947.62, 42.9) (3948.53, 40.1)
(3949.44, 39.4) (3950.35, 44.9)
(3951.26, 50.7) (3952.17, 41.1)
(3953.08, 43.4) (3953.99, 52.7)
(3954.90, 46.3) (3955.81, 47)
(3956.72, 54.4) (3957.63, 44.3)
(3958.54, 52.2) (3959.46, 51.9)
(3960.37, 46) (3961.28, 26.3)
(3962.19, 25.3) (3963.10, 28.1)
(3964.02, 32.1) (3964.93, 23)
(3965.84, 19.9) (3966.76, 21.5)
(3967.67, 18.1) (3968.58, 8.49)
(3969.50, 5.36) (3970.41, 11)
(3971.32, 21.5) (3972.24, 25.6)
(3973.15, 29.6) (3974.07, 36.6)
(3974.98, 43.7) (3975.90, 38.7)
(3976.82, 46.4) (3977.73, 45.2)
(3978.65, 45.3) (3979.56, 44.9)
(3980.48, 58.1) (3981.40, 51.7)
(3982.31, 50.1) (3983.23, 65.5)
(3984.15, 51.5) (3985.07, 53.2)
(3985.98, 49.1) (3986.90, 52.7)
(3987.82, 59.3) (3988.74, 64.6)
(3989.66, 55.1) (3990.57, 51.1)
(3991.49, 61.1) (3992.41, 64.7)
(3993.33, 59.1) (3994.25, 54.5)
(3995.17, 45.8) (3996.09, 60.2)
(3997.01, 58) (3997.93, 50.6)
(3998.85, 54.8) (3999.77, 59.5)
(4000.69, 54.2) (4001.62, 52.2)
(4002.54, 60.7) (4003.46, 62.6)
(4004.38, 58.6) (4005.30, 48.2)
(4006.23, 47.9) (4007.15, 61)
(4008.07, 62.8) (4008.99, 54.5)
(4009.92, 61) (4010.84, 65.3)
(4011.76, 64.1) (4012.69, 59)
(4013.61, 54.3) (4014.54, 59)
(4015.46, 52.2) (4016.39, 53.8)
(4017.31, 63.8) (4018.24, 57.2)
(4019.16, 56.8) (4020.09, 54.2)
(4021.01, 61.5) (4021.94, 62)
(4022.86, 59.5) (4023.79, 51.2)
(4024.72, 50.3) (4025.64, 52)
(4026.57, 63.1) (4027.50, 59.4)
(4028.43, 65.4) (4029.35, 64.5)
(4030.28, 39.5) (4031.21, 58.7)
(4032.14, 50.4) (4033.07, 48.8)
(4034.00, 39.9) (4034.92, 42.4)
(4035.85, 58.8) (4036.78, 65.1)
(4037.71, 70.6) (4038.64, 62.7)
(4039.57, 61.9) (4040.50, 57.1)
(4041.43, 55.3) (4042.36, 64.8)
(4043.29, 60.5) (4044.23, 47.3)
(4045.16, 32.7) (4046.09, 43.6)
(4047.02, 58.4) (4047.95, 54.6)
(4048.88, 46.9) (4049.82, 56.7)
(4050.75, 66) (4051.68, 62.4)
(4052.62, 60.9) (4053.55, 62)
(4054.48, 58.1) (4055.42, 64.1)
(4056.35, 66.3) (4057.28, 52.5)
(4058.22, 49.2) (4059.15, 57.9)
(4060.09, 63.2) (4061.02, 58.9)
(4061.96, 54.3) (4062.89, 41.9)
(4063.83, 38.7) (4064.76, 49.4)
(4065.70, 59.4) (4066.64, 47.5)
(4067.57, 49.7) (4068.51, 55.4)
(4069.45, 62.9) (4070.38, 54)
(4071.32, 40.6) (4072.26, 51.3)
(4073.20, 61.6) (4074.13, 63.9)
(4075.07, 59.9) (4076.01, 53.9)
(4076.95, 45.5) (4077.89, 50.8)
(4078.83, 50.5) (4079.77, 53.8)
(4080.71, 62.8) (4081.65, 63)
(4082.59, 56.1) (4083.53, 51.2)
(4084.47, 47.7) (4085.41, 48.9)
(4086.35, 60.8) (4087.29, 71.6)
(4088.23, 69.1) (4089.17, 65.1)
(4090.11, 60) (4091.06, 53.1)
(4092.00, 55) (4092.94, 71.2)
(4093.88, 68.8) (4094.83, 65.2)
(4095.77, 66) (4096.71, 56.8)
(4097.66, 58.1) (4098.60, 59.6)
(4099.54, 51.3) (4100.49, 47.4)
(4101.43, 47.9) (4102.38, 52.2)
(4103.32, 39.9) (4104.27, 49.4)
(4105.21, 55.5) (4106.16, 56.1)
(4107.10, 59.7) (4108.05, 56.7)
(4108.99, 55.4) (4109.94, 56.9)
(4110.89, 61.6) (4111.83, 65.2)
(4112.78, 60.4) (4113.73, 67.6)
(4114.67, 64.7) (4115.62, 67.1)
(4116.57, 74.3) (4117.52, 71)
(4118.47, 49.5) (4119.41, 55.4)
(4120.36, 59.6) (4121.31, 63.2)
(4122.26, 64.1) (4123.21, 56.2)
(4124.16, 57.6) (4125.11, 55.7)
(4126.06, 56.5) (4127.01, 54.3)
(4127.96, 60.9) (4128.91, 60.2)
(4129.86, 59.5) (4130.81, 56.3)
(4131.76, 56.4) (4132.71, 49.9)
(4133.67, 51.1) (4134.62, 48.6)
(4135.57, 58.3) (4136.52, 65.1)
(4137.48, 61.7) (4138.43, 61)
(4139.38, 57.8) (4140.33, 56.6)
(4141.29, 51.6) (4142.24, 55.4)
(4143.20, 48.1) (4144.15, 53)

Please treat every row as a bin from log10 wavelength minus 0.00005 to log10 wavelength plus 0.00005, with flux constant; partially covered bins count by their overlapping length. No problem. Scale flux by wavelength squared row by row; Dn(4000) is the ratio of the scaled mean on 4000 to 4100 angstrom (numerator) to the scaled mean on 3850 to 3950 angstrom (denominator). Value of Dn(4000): 1.58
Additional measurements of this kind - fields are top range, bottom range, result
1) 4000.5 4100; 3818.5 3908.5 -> 1.60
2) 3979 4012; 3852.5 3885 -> 1.38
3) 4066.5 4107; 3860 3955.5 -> 1.57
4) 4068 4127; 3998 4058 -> 1.06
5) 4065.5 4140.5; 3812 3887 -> 1.72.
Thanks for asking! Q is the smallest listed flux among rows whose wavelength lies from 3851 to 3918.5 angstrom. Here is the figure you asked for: 19.1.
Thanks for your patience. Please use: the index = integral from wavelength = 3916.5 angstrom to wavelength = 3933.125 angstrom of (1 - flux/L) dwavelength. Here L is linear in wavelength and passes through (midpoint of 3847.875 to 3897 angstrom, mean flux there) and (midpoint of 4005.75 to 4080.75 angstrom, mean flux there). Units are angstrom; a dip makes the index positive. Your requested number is 5.4 angstrom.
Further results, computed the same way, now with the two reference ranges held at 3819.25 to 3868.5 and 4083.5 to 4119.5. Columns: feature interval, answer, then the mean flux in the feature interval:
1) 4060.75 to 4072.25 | 1.0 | 50.9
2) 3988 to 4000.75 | -1.9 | 56.8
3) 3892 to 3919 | -2.7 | 45.6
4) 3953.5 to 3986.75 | 6.4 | 38.2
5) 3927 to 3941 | 8.0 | 18.8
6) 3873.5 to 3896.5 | -0.8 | 40.9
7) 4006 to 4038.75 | -3.3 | 57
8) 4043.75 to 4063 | -0.3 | 55.4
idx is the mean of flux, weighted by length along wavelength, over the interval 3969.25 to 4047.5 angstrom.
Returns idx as 53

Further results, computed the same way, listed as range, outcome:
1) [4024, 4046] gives 55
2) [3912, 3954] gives 33.7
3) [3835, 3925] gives 42.1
